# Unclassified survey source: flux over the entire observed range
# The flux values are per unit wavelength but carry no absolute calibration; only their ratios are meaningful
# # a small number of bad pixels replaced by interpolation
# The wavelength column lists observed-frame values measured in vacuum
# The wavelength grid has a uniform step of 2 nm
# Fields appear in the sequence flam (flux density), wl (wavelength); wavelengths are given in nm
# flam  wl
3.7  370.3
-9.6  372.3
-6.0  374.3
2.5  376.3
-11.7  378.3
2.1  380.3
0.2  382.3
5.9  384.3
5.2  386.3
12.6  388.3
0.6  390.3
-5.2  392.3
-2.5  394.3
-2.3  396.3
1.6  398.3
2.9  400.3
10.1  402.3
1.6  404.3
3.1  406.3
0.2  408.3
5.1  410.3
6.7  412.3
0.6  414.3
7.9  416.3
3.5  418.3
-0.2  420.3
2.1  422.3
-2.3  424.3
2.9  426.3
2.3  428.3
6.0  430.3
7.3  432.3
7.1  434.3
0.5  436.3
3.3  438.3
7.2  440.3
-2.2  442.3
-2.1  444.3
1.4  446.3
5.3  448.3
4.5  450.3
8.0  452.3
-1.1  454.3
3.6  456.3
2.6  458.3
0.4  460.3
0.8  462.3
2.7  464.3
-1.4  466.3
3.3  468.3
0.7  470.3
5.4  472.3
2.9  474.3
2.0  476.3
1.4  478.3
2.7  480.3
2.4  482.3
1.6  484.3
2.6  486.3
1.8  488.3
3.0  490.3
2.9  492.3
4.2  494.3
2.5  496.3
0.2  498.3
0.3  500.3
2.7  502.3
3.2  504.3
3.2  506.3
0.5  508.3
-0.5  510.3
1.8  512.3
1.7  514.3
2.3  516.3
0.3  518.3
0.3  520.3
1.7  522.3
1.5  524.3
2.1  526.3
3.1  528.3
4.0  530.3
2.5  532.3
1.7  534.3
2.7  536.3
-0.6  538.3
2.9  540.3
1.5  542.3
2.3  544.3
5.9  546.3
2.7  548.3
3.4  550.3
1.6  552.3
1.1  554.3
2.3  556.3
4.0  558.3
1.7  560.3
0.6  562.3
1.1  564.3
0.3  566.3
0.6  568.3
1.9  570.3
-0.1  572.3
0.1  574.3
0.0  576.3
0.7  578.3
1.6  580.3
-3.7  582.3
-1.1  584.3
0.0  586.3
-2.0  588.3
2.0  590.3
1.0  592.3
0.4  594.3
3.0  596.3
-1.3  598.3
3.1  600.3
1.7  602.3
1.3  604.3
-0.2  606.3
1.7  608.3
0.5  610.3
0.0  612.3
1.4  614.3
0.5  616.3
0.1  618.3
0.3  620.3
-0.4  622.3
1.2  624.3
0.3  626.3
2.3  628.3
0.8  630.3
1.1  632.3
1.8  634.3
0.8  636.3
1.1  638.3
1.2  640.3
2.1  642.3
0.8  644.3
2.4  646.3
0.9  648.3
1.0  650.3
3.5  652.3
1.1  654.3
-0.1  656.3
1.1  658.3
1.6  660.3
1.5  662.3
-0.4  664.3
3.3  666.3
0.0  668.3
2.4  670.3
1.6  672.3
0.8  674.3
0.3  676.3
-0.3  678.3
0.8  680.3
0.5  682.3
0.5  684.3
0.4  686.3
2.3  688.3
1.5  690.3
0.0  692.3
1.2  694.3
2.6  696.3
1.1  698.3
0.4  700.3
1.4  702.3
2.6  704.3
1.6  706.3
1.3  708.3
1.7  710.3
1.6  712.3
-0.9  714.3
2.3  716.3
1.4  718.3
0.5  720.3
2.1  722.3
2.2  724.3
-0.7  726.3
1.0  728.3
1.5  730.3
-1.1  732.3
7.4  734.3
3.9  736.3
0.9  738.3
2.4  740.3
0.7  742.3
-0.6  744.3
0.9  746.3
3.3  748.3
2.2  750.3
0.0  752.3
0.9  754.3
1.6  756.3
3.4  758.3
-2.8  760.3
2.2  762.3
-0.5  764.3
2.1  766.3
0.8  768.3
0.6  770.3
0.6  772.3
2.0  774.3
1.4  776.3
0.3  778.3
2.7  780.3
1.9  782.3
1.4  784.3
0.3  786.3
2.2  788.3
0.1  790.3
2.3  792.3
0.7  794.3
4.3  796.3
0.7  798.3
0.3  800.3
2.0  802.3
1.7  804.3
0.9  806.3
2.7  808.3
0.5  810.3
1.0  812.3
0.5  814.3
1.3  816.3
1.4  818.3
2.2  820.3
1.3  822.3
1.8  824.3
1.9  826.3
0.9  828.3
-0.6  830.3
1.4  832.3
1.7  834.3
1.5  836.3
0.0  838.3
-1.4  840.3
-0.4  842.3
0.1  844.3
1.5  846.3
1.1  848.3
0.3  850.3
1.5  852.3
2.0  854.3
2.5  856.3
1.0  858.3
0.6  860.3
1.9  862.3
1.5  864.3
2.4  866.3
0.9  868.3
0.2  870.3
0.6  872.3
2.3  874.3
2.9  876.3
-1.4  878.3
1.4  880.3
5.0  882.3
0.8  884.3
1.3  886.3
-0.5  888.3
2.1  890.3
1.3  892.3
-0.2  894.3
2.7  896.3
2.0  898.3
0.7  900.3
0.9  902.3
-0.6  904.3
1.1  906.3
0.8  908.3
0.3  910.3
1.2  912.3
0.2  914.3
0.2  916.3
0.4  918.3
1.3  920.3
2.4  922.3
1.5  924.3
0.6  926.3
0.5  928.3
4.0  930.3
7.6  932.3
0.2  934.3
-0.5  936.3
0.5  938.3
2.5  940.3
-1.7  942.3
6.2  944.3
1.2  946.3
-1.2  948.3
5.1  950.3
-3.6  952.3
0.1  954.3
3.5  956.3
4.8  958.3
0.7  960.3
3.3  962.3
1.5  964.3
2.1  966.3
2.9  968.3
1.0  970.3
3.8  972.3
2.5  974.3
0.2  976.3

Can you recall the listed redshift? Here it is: 0.972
